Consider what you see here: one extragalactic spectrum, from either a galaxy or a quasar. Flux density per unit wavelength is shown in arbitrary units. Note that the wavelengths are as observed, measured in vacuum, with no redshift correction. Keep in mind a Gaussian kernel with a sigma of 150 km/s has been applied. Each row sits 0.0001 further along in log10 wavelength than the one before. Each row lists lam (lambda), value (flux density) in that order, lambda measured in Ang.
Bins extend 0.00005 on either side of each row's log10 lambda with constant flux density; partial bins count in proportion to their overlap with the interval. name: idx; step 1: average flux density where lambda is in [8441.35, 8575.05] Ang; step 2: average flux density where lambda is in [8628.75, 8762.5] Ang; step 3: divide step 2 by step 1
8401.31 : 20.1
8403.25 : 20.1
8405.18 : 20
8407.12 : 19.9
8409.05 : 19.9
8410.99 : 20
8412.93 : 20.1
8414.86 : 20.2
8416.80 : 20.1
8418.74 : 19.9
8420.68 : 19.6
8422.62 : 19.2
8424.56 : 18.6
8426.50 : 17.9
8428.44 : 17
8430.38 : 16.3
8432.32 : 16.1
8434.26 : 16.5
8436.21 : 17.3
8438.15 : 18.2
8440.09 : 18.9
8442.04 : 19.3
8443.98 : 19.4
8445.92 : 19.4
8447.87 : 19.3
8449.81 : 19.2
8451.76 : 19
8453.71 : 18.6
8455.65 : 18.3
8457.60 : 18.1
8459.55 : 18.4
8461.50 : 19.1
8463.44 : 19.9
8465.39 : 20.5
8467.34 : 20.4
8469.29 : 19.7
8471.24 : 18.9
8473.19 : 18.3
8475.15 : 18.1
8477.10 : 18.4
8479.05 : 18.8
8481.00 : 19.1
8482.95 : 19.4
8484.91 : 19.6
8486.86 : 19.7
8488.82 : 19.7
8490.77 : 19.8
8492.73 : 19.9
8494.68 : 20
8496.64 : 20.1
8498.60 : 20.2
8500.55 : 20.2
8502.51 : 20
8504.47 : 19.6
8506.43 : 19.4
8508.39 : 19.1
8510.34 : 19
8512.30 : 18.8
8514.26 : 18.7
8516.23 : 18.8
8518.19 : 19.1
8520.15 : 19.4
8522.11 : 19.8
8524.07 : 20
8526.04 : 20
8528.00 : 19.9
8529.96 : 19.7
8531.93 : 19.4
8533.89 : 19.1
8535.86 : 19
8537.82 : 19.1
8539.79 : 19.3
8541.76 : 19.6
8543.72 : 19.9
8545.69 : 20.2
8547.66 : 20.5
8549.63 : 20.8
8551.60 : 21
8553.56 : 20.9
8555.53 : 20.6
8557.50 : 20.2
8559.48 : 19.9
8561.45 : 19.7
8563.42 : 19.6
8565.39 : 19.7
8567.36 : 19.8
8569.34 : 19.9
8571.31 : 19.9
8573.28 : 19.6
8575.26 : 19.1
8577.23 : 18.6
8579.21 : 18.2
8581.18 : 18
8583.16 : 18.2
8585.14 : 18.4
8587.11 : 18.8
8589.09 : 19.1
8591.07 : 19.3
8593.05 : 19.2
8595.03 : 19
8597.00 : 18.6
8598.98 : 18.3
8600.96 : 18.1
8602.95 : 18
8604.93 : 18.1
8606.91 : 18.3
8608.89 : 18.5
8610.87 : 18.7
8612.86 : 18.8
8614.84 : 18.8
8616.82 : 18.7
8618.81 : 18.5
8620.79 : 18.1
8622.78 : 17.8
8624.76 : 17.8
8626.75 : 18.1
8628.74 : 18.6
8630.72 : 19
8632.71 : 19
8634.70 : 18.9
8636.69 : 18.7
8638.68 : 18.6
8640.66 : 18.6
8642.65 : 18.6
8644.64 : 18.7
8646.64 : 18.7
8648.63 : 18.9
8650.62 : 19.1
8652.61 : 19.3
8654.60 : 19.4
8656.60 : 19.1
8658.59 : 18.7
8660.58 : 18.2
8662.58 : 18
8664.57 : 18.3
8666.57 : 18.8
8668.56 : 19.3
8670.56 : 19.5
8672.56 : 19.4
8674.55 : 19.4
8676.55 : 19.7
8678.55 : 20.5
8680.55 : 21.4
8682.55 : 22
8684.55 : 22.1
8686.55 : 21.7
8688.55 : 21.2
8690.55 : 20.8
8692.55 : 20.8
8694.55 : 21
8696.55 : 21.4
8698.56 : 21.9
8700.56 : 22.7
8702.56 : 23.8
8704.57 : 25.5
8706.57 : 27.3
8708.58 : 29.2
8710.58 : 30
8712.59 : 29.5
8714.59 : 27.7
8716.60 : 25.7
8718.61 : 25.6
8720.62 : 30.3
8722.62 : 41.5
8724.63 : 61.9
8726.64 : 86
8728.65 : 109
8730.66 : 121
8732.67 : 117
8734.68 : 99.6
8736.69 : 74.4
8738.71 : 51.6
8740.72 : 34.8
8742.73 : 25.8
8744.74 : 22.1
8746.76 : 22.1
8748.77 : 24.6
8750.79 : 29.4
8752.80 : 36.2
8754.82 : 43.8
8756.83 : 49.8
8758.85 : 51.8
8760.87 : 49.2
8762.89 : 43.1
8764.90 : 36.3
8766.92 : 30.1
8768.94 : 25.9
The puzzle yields 1.7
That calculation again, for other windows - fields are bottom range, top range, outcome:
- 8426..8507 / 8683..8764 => 2.19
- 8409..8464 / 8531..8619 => 1.03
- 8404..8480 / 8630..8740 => 1.69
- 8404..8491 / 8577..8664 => 0.98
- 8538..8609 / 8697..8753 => 2.36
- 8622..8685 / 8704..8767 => 2.49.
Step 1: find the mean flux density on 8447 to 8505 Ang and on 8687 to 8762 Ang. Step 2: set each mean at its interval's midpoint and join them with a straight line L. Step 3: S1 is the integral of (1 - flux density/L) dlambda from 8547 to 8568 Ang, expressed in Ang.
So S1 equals 5.2 Ang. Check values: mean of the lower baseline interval 19.3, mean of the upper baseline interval 42.5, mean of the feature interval 20.3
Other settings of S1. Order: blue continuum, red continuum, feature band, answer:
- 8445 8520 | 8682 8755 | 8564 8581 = 5.0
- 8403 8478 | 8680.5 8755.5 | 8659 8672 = 6.3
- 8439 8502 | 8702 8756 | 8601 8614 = 6.0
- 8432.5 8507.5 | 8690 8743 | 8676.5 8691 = 7.2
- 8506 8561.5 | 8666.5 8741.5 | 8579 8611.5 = 9.7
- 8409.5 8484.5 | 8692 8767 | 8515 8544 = 7.3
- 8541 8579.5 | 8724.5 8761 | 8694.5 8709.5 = 7.7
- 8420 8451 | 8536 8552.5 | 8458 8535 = -0.8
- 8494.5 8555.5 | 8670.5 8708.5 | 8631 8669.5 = 4.7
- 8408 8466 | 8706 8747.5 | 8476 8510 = 7.7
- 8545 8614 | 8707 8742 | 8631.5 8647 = 7.2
